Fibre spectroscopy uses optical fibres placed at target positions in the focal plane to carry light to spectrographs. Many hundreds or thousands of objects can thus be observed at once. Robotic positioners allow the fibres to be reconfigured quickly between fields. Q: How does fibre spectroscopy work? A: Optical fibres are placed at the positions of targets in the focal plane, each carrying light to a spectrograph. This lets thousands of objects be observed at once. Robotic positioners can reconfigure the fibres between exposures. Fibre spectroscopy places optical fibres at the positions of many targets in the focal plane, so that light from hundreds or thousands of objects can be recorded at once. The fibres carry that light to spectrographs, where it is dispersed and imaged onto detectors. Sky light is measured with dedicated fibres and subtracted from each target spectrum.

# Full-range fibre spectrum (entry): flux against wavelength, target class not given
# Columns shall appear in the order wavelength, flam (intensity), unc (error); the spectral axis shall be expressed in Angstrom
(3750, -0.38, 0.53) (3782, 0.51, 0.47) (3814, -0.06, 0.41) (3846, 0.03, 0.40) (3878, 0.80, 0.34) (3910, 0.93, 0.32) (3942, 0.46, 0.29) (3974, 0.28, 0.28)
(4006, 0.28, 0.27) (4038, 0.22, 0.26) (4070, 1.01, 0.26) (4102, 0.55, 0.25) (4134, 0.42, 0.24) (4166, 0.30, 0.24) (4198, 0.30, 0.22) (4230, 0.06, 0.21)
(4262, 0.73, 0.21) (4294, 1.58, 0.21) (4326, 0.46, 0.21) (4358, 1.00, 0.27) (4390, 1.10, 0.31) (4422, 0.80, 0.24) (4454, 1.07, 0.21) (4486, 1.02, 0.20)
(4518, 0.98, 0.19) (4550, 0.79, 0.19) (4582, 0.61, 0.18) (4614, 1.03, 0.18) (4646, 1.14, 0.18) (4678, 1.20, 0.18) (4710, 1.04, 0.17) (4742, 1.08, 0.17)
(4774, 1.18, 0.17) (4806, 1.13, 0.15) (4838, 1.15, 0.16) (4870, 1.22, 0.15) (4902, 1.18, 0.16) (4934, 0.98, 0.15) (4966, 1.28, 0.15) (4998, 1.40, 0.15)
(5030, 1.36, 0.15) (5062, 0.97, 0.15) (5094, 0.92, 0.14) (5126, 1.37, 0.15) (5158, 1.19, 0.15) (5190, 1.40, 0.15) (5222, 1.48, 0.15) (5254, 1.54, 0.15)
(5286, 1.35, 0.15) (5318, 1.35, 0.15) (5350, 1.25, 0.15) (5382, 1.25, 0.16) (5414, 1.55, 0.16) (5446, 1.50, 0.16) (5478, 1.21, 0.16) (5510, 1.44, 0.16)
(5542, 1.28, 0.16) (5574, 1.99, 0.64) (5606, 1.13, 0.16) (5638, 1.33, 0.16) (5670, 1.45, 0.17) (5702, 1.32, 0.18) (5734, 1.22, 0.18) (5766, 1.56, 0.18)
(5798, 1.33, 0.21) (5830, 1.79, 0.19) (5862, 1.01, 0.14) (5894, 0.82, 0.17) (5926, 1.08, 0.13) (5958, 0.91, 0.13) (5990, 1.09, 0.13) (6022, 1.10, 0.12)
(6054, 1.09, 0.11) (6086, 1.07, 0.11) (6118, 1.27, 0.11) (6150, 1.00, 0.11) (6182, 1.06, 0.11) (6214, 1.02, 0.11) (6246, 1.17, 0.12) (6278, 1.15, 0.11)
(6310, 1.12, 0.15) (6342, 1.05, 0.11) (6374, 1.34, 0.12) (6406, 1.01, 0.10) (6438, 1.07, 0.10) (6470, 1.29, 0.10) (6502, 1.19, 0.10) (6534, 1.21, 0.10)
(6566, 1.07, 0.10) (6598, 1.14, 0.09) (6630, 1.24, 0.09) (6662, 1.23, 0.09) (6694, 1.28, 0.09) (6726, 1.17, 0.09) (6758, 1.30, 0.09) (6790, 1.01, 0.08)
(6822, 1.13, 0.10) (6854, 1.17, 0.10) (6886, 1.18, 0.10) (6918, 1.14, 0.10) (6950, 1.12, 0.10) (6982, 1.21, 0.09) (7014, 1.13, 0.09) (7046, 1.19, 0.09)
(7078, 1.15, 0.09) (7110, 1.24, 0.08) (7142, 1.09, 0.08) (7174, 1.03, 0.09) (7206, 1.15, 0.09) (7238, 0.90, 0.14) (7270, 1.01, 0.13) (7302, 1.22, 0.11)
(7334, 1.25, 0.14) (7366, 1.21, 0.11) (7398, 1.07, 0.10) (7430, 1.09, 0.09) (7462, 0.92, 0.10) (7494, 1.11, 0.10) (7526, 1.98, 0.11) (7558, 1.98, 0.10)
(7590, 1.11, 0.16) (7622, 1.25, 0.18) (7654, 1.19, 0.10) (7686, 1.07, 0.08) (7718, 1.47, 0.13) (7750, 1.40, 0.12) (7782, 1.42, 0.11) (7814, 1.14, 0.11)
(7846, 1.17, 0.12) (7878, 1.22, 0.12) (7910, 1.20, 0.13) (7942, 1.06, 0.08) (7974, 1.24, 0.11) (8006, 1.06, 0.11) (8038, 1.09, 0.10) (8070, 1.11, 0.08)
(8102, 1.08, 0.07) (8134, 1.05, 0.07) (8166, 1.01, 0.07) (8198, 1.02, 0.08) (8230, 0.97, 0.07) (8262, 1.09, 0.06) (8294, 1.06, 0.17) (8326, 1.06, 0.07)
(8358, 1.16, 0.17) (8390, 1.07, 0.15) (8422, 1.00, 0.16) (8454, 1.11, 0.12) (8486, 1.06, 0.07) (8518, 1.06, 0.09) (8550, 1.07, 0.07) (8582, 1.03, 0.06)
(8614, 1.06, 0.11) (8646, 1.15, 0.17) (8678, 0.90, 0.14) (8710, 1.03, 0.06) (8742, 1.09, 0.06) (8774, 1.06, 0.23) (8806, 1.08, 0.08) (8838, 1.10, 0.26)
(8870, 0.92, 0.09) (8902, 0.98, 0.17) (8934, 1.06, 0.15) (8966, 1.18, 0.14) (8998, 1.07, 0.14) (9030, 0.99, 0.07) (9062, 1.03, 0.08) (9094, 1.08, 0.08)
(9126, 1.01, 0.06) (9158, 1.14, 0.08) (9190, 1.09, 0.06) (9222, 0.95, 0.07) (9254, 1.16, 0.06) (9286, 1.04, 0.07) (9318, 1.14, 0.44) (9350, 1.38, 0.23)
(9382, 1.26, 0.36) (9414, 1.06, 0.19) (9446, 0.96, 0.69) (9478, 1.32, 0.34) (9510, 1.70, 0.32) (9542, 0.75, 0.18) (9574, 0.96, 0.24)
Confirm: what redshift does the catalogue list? 0.149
